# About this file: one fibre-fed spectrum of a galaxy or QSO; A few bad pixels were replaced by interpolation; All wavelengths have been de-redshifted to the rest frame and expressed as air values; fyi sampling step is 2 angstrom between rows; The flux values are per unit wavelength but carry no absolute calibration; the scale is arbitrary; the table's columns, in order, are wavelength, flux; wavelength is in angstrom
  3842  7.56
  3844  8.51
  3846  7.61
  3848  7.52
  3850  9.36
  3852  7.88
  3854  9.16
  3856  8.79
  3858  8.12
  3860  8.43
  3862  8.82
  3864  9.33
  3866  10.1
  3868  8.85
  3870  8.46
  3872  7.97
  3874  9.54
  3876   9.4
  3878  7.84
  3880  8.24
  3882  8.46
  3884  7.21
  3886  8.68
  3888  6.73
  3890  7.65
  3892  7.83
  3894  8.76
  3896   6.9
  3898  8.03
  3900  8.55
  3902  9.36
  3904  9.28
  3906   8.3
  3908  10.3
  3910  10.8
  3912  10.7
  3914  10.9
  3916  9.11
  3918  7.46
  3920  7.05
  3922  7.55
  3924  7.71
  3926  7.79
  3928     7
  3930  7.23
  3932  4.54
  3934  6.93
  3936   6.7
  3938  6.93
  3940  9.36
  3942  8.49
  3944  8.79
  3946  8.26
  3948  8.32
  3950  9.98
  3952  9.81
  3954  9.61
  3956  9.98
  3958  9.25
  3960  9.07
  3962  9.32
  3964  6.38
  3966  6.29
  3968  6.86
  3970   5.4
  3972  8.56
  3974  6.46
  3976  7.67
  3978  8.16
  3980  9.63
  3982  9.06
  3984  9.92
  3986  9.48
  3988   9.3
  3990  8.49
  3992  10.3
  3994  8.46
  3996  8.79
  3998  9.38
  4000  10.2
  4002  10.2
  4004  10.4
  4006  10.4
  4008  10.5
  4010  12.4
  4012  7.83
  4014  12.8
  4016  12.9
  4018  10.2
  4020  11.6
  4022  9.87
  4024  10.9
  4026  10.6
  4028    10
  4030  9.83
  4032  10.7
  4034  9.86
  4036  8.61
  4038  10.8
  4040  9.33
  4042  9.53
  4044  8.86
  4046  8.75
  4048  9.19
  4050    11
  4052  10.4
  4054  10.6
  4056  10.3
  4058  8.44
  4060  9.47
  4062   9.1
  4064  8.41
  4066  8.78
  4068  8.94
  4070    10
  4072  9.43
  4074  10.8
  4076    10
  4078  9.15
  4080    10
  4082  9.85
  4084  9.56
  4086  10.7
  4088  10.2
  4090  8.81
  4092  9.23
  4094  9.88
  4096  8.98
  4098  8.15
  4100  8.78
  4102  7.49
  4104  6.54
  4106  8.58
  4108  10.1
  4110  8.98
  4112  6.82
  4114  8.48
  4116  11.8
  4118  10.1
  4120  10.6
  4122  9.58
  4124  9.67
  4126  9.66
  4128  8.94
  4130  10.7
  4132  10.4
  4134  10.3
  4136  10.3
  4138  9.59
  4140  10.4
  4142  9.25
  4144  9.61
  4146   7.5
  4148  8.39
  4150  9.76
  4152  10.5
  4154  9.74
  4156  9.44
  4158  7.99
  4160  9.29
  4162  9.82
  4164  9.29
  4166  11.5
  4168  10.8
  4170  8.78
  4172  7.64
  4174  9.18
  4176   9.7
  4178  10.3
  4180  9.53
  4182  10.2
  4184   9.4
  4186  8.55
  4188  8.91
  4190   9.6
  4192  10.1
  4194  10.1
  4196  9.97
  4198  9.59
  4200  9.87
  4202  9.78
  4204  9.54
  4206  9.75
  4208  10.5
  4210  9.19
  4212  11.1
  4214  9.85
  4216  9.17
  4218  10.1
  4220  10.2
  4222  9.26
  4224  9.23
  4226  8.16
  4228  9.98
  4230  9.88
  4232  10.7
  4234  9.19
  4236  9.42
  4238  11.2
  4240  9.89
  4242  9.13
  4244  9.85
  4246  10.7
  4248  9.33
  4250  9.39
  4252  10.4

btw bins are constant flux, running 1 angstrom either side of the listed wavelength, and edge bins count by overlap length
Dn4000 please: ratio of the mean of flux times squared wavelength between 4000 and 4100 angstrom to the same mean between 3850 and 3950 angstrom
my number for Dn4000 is 1.3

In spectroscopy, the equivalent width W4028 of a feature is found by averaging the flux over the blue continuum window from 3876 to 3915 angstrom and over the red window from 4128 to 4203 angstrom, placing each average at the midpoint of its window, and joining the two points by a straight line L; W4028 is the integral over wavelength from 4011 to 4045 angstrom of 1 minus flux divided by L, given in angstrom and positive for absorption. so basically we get -4.2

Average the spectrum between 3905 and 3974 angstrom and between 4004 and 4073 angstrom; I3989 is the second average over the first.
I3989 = 1.22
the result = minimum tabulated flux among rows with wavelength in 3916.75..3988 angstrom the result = 4.54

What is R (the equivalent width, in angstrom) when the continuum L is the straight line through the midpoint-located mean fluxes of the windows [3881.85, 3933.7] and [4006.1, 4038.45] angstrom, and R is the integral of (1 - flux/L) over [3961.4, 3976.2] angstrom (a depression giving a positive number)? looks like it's 3.8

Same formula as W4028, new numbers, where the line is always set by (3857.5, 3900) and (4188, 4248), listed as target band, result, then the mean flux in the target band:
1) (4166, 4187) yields 0.3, 9.51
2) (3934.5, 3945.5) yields 0.8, 8.01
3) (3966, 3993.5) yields 1.4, 8.33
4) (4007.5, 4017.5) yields -2.6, 11.3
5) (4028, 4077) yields -2.9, 9.64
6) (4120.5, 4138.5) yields -1.0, 9.93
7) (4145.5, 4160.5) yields 0.6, 9.12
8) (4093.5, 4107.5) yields 1.4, 8.35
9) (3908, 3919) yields -1.7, 9.84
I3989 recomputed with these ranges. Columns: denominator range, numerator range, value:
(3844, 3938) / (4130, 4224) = 1.16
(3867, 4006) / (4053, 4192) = 1.11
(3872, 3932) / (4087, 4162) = 1.12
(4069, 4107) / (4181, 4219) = 1.05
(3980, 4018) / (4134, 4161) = 0.94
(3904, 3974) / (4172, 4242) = 1.18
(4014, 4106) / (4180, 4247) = 1.01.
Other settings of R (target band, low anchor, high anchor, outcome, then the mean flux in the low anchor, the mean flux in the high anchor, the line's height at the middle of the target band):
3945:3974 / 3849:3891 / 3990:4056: 3.6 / 8.52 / 10.1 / 9.47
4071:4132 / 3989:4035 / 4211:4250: 4.1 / 10.3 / 9.8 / 10.1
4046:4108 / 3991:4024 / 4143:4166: 3.3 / 10.4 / 9.31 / 9.89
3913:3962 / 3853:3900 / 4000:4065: 4.4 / 8.41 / 10.1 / 9.08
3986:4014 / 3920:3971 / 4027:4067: -3.3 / 7.89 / 9.6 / 8.8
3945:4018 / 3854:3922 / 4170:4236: -1.9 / 8.66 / 9.62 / 8.94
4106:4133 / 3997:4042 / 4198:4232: 1.1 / 10.4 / 9.75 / 10.1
